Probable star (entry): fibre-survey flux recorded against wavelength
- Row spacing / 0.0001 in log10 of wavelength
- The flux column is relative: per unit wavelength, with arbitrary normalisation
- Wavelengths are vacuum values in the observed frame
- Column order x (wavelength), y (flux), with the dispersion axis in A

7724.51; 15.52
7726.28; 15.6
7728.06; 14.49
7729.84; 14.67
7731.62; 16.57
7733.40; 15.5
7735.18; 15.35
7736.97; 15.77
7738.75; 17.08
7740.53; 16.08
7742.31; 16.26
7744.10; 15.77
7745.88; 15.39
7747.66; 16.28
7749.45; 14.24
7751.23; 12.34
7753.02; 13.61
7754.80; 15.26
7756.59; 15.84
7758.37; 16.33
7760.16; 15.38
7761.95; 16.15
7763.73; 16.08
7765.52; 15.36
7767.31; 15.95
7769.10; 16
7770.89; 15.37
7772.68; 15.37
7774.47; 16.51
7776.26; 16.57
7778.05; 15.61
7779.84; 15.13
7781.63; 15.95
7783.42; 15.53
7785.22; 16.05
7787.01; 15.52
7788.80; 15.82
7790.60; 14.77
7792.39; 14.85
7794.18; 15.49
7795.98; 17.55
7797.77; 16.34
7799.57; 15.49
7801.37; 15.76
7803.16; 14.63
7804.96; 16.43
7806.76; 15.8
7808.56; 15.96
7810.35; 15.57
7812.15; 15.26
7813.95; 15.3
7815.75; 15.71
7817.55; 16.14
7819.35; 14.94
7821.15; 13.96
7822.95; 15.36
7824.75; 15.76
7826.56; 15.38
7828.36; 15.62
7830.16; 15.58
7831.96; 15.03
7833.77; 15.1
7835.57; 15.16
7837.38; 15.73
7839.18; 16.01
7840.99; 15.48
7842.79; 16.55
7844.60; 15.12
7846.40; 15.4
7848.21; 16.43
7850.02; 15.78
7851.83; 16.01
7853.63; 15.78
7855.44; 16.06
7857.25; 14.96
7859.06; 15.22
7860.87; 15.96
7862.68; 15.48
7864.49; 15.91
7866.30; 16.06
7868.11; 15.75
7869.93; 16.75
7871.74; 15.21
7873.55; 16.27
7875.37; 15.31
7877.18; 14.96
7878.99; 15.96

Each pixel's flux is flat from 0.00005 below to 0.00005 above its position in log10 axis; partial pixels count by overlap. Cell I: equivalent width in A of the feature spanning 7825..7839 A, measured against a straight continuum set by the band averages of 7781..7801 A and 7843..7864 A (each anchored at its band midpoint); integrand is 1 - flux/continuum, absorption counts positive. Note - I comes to 0.3 A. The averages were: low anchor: 15.8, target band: 15.4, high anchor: 15.7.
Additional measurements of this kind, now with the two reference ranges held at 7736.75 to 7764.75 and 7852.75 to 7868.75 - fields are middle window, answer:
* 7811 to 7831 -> 0.3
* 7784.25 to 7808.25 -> -0.3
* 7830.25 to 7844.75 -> 0.1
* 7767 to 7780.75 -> -0.2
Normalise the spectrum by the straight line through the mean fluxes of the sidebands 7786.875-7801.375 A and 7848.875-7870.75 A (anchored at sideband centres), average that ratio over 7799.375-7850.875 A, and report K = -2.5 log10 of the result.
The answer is 0.02 mag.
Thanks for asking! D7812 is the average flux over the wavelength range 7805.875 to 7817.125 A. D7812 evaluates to 15.6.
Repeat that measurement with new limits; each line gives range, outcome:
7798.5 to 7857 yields 15.6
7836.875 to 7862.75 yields 15.7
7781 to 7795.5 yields 15.5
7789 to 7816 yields 15.7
